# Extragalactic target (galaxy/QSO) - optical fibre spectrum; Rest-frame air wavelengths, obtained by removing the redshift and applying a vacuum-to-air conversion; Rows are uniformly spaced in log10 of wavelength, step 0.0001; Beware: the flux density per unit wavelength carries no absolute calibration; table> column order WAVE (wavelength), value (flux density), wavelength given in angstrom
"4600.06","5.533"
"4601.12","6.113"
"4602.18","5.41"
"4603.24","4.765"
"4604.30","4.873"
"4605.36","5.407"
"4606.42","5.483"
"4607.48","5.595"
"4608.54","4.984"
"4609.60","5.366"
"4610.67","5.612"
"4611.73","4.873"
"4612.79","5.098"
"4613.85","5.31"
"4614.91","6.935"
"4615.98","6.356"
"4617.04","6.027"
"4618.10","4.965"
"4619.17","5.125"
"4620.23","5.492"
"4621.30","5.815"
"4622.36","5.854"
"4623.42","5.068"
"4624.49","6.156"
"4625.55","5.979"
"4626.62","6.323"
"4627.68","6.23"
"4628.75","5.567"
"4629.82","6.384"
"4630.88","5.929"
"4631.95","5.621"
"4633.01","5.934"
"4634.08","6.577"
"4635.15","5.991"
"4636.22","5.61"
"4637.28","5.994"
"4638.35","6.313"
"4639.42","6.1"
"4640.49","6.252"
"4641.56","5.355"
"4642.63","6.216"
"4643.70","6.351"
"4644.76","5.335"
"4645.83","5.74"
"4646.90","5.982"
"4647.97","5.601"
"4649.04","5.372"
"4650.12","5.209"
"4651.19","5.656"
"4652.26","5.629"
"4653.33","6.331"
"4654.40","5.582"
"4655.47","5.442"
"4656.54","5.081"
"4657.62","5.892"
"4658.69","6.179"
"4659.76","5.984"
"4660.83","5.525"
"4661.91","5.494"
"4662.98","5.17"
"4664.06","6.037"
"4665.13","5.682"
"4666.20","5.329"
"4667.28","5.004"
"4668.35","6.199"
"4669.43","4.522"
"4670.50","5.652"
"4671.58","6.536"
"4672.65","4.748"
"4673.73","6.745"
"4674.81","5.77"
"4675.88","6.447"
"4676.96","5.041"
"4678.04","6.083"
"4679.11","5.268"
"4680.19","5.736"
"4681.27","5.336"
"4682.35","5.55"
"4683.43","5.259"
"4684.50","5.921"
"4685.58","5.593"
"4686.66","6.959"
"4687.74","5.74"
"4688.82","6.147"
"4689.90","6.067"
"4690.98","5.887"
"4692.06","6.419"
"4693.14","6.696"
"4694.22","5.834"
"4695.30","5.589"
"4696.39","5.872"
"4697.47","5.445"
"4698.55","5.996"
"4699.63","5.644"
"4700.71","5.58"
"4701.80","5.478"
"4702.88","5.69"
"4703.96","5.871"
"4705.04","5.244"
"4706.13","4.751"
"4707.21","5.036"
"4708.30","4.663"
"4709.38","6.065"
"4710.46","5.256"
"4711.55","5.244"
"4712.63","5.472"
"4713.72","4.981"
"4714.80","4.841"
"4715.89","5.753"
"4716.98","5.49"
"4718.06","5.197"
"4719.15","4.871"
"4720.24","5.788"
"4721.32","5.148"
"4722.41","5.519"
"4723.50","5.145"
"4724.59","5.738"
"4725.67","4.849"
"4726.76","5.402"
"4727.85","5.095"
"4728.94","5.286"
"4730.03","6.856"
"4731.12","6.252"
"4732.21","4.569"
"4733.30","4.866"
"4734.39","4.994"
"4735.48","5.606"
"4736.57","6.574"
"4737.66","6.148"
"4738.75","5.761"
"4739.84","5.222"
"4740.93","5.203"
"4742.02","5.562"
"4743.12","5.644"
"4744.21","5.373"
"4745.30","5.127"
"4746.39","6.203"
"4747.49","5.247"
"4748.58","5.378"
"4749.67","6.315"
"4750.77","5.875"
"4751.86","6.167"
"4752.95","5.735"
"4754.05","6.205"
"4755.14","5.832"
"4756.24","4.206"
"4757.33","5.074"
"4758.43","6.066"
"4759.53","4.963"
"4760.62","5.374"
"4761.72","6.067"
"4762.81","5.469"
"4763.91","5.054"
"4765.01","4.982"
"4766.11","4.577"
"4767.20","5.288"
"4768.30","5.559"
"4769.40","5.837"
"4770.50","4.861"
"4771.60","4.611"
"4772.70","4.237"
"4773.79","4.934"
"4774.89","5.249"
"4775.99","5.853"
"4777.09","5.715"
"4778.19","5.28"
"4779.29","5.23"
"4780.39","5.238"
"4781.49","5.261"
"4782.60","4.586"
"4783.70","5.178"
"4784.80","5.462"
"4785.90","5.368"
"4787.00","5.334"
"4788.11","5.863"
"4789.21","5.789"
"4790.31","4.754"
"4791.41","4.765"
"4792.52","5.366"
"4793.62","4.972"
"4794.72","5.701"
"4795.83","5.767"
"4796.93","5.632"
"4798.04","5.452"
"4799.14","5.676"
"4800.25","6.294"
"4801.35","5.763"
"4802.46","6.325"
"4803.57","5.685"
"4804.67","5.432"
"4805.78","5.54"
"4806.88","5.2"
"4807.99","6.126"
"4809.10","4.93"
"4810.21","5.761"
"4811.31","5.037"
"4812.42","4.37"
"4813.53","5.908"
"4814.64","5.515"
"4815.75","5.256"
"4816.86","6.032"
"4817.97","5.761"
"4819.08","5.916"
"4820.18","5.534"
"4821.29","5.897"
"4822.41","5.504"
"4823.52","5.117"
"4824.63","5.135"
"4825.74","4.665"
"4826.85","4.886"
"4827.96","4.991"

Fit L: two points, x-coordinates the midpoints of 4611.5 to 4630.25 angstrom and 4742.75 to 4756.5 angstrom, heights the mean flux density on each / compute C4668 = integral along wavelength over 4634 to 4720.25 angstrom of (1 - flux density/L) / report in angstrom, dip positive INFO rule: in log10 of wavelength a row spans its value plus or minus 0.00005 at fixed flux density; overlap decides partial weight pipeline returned 0.8 angstrom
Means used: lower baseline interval 5.76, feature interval 5.67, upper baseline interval 5.67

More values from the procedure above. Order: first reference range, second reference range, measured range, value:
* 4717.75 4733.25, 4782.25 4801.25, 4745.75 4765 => -0.6 angstrom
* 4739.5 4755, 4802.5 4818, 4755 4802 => 2.2 angstrom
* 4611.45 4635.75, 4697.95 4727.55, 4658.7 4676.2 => -0.3 angstrom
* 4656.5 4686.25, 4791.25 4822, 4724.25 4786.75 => 2.1 angstrom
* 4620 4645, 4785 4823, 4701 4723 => 1.7 angstrom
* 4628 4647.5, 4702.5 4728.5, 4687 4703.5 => -1.3 angstrom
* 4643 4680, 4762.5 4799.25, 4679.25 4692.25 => -0.6 angstrom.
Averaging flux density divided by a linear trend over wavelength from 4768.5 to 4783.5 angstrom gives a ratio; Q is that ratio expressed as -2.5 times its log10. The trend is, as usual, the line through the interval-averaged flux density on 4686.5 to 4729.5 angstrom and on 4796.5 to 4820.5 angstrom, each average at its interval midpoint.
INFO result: 0.09 mag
